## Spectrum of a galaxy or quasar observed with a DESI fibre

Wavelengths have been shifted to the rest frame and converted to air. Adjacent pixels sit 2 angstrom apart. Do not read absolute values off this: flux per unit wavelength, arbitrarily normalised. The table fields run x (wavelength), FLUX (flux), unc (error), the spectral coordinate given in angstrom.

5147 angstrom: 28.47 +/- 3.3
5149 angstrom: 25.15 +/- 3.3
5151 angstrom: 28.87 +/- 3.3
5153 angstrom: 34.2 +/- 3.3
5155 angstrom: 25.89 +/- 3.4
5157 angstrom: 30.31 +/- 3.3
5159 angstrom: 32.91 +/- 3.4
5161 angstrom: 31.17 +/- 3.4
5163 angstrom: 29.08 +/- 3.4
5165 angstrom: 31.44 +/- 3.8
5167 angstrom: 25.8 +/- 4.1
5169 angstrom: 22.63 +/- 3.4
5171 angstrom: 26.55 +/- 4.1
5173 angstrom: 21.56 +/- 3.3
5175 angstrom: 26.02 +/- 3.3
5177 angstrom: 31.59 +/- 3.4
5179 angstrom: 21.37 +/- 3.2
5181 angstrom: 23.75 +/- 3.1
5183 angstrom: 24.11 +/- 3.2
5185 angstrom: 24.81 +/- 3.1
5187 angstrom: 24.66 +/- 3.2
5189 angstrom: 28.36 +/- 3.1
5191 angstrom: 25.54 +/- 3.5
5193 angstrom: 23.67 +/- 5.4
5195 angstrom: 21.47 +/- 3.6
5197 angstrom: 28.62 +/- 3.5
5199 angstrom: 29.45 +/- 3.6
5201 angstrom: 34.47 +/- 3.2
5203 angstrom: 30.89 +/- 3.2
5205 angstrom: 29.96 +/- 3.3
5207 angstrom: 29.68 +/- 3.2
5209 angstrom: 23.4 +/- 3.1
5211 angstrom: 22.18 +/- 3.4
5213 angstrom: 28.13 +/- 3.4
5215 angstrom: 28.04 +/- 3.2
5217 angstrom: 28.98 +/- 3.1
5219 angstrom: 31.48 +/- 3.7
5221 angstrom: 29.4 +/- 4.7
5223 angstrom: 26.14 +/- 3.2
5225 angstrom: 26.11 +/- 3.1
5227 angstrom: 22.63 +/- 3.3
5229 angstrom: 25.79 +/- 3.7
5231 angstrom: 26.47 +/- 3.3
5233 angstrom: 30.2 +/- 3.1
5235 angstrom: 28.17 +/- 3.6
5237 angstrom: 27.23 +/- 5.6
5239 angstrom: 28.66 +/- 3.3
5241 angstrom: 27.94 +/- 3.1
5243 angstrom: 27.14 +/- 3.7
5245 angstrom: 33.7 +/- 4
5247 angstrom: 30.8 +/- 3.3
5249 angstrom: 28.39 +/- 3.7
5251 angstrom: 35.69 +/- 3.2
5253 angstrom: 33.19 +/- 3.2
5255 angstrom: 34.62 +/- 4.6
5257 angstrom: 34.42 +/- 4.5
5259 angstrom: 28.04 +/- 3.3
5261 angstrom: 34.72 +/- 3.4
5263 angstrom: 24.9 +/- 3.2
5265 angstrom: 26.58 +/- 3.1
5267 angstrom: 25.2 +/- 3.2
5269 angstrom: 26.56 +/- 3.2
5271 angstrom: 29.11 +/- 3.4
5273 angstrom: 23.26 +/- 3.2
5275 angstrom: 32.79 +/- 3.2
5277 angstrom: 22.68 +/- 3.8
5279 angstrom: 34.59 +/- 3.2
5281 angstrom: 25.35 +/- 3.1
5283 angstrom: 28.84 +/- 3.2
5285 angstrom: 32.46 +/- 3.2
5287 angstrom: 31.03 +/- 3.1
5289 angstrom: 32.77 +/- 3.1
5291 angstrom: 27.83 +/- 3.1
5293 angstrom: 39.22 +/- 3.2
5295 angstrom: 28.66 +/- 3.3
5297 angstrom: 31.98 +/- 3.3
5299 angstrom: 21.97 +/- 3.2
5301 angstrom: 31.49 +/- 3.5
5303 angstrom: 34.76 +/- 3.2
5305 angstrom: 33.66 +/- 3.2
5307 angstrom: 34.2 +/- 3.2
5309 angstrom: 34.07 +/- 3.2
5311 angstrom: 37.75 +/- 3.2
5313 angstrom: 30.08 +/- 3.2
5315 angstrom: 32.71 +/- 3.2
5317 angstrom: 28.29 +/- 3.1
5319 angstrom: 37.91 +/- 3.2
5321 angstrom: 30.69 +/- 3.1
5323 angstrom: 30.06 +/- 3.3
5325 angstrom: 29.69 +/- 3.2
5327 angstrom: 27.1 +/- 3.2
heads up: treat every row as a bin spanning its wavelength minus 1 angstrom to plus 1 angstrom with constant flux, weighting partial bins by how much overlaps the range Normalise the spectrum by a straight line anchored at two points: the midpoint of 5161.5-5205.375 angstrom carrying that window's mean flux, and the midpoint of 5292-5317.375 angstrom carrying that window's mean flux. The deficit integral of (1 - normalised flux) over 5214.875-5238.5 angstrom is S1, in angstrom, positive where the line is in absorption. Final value 0.9 angstrom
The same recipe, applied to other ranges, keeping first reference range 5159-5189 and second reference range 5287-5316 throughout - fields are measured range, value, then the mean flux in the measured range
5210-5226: 0.5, 27.6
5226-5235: 0.8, 26.5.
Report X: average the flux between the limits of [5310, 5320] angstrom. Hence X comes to 33.3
